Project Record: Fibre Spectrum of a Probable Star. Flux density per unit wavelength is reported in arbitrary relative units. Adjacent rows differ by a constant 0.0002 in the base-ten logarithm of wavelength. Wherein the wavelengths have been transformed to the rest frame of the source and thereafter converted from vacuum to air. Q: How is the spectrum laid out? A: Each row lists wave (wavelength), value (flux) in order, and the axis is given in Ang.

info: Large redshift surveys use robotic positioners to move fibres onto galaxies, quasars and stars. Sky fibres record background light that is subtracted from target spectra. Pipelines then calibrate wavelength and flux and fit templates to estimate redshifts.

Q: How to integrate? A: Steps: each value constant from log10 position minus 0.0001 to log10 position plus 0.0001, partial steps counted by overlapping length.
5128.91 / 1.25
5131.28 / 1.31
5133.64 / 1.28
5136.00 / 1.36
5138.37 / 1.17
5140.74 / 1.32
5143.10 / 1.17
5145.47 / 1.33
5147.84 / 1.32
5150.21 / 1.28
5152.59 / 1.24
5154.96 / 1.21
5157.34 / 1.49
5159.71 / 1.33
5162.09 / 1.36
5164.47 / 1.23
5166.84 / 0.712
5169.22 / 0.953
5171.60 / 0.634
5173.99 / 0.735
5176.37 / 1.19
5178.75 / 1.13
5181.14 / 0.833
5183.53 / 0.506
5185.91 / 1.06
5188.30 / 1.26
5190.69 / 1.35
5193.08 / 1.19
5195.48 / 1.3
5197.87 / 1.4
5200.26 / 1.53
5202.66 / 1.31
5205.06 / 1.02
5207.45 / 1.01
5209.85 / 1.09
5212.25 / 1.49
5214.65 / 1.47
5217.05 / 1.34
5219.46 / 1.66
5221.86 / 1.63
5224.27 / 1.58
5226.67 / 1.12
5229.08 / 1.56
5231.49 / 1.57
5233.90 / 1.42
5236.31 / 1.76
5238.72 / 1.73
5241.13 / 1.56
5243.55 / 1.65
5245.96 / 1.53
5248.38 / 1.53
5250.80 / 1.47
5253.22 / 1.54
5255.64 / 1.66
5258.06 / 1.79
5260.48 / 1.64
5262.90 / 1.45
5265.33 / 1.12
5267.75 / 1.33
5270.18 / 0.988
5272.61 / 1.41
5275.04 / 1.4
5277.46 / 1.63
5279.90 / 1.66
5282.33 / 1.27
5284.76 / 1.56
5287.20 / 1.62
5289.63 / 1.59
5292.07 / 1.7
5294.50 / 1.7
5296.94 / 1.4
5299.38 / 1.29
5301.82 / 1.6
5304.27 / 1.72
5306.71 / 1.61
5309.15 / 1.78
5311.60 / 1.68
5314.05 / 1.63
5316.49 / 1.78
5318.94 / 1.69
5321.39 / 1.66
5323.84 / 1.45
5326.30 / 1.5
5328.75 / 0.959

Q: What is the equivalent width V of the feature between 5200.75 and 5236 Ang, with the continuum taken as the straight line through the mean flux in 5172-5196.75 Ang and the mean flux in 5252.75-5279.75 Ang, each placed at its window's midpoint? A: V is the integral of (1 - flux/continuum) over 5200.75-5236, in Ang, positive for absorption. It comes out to -4.99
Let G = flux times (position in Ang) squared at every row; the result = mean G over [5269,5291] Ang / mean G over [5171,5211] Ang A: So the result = 1.38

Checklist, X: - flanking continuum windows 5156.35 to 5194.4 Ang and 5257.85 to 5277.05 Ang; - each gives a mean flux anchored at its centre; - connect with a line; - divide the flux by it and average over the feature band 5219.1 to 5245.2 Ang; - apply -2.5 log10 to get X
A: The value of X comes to -0.24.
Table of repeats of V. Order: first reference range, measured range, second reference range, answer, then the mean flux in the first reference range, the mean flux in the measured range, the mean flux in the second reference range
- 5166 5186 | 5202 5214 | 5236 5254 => 0.0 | 0.853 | 1.19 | 1.59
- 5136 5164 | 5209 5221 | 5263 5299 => -0.5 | 1.29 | 1.43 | 1.45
